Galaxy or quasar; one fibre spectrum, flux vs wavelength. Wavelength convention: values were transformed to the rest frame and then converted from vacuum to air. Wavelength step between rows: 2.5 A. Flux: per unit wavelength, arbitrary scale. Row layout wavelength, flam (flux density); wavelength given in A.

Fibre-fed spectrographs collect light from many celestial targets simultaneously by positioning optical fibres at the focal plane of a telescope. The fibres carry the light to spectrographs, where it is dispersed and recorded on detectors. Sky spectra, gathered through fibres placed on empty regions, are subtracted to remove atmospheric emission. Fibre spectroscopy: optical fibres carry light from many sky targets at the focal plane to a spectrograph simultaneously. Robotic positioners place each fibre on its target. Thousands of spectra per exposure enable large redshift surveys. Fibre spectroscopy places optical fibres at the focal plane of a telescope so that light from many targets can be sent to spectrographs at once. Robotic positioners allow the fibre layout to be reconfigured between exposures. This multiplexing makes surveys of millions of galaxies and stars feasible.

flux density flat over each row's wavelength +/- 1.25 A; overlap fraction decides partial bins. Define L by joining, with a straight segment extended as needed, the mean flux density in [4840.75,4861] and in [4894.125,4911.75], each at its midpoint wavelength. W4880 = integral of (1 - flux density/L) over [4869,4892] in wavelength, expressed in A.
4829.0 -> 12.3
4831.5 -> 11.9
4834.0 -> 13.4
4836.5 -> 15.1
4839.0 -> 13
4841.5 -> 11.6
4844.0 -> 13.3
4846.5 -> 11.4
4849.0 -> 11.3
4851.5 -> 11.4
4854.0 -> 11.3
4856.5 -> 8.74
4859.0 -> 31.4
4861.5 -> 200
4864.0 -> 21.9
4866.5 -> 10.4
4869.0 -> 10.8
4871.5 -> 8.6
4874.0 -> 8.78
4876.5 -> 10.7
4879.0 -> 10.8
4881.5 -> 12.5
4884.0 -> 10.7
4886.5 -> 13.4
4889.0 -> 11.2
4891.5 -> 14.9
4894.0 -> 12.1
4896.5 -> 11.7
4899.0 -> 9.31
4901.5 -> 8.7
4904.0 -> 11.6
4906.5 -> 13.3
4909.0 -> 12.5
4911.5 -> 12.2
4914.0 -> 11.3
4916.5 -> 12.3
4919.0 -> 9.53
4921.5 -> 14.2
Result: 6.1 A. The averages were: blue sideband 20.8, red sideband 11.3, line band 11.1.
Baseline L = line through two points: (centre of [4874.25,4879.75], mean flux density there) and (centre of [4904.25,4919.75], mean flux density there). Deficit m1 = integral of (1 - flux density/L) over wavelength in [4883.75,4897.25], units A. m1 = -1.8 A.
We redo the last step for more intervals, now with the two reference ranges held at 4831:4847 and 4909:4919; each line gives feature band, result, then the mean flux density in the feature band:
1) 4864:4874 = 0.9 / 11.3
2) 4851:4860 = -2.1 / 15.6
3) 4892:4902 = 0.9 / 10.9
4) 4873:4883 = 1.3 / 10.7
